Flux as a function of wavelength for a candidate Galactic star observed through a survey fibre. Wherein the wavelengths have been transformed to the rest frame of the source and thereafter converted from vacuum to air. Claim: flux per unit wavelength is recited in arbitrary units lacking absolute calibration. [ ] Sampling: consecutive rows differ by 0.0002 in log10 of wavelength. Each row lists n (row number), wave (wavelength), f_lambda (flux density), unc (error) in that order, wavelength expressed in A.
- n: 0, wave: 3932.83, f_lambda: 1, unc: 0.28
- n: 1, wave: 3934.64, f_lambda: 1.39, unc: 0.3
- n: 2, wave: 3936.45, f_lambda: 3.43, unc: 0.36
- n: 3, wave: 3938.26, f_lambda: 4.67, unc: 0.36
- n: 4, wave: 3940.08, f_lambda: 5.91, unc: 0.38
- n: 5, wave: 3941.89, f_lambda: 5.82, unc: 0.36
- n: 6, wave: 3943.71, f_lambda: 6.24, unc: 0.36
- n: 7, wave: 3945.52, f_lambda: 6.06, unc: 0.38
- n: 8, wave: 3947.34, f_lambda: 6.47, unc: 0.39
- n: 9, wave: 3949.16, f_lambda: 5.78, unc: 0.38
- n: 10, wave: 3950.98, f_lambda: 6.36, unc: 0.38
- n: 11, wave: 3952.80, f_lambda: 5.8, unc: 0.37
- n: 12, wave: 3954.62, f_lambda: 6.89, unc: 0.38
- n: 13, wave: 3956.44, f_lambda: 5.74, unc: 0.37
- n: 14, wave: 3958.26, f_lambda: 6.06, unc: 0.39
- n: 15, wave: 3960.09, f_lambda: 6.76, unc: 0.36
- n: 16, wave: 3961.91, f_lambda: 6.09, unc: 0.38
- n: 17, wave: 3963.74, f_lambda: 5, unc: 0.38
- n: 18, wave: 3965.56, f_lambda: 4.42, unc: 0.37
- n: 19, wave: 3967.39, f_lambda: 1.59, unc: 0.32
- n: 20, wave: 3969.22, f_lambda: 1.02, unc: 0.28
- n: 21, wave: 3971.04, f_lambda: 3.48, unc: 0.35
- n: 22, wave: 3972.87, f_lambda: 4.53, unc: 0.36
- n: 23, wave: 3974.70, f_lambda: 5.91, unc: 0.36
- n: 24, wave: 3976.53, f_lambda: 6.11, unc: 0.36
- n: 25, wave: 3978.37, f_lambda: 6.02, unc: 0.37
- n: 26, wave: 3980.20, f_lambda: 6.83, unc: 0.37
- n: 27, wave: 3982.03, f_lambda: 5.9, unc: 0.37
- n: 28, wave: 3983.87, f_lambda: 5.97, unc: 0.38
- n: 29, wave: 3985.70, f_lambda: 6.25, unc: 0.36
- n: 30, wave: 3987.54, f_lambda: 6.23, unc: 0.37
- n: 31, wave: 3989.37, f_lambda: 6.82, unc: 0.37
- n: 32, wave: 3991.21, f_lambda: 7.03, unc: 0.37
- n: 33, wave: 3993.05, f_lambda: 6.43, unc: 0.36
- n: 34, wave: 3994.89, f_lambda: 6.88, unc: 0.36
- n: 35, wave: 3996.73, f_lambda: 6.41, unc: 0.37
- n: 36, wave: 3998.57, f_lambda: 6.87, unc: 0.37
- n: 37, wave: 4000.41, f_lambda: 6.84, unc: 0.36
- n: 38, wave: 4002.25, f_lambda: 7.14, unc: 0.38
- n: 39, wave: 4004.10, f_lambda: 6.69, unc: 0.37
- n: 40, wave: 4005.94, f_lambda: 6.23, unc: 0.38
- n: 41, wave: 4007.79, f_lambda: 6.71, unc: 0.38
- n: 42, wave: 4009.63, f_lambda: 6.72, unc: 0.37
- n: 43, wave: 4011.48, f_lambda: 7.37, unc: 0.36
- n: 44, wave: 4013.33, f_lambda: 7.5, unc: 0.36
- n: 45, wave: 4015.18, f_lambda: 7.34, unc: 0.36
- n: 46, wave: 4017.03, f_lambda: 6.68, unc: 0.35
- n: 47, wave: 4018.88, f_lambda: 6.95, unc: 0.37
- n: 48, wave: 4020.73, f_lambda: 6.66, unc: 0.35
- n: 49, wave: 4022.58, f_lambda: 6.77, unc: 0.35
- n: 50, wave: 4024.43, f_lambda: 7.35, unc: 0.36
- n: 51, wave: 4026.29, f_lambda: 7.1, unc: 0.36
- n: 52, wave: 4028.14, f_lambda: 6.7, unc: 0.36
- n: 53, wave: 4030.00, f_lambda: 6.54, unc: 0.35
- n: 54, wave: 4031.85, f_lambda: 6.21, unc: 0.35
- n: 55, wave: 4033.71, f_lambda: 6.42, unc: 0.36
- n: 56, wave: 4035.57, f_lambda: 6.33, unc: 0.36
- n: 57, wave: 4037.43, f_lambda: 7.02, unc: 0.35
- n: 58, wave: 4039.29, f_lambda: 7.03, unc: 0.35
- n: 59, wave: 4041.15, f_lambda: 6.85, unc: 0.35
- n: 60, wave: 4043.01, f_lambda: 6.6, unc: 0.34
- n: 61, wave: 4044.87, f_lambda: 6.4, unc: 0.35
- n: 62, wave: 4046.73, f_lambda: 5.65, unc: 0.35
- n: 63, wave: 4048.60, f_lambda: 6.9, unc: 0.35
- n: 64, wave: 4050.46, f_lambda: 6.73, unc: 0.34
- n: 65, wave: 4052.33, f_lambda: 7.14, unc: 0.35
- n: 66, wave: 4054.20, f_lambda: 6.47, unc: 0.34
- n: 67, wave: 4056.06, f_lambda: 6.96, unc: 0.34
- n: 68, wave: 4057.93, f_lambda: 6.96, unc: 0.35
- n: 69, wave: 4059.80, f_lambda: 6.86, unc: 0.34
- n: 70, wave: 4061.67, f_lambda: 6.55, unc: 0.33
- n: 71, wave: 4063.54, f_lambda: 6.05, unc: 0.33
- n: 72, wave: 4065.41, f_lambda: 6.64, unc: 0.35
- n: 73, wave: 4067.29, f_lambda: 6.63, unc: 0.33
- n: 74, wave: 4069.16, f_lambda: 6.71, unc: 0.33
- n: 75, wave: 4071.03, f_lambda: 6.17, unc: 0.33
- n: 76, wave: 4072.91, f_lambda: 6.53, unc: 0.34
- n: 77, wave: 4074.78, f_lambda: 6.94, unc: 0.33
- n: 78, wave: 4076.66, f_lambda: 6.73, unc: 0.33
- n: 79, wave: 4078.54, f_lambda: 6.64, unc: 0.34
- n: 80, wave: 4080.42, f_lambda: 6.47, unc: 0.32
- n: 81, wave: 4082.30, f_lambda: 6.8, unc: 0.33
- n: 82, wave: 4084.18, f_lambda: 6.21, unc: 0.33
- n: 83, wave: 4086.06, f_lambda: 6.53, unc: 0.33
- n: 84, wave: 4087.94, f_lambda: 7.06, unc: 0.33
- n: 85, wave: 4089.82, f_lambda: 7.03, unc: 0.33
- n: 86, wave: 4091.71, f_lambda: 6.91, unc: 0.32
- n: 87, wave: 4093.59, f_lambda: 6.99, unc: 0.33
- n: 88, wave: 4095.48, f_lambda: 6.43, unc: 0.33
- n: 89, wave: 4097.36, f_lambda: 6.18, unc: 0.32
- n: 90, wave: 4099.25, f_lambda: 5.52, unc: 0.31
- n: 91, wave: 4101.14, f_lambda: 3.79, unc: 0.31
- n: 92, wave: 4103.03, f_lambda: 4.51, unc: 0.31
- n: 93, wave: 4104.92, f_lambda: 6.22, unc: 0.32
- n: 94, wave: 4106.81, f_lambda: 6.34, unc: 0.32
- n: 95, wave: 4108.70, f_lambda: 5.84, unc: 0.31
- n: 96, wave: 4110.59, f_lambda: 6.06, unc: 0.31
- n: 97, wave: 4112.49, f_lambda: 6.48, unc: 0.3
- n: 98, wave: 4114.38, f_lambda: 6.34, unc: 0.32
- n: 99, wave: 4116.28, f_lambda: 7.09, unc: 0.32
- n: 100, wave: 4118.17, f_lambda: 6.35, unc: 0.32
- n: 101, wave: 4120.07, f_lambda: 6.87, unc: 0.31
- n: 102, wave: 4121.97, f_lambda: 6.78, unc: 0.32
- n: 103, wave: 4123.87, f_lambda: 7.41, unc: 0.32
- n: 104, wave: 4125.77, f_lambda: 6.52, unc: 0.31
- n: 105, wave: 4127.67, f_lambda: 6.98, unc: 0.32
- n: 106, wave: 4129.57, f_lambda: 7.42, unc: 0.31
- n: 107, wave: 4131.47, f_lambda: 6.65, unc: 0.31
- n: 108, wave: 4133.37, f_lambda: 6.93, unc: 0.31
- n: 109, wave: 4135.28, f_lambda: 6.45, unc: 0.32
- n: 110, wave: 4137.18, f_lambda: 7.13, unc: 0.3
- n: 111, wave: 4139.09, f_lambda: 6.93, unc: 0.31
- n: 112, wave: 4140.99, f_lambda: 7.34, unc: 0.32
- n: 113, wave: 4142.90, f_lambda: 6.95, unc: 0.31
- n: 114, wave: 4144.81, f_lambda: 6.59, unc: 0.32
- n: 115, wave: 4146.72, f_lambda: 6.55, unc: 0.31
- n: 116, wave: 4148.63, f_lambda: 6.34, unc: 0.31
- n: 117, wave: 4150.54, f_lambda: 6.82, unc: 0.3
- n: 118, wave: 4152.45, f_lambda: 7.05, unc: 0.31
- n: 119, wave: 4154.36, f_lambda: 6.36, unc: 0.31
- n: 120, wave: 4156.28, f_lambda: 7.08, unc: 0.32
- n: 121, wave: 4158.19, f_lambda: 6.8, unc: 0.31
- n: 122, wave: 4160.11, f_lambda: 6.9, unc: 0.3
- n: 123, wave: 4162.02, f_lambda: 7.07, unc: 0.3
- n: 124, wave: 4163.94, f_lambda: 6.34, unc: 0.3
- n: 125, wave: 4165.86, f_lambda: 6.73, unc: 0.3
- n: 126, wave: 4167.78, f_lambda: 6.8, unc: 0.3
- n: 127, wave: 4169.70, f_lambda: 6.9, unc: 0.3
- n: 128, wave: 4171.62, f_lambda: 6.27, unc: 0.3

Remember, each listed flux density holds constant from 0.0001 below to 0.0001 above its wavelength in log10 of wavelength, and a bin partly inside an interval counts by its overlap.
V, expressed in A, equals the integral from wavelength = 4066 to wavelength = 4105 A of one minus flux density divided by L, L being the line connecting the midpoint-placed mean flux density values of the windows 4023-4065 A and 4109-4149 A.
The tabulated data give 2.2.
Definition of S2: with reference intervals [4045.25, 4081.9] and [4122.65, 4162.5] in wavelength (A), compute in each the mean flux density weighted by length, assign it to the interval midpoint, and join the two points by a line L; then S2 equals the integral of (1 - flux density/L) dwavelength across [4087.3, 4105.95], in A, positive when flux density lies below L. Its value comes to 1.9 A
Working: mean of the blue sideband 6.62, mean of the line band 6.05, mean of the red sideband 6.87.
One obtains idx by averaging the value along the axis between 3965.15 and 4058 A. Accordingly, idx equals 6.32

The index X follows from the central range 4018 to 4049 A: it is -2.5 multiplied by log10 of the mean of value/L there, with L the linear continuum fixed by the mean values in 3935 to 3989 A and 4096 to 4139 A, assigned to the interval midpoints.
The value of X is -0.14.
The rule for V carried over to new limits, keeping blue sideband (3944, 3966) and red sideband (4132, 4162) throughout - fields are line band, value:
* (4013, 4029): -1.8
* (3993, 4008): -1.2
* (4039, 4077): -1.2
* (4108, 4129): 0.2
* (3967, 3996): 2.8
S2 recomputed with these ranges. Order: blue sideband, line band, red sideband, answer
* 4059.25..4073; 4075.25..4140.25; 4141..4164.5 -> 1.4 A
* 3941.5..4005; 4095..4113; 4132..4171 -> 2.3 A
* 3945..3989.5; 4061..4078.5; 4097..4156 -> -1.2 A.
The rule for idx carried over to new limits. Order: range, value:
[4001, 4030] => 6.91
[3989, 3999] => 6.73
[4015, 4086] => 6.67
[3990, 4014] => 6.82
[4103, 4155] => 6.66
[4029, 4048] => 6.51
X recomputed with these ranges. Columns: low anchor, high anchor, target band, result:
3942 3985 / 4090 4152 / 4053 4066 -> -0.10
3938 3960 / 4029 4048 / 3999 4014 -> -0.09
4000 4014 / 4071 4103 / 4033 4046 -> 0.00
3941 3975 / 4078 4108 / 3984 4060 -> -0.18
